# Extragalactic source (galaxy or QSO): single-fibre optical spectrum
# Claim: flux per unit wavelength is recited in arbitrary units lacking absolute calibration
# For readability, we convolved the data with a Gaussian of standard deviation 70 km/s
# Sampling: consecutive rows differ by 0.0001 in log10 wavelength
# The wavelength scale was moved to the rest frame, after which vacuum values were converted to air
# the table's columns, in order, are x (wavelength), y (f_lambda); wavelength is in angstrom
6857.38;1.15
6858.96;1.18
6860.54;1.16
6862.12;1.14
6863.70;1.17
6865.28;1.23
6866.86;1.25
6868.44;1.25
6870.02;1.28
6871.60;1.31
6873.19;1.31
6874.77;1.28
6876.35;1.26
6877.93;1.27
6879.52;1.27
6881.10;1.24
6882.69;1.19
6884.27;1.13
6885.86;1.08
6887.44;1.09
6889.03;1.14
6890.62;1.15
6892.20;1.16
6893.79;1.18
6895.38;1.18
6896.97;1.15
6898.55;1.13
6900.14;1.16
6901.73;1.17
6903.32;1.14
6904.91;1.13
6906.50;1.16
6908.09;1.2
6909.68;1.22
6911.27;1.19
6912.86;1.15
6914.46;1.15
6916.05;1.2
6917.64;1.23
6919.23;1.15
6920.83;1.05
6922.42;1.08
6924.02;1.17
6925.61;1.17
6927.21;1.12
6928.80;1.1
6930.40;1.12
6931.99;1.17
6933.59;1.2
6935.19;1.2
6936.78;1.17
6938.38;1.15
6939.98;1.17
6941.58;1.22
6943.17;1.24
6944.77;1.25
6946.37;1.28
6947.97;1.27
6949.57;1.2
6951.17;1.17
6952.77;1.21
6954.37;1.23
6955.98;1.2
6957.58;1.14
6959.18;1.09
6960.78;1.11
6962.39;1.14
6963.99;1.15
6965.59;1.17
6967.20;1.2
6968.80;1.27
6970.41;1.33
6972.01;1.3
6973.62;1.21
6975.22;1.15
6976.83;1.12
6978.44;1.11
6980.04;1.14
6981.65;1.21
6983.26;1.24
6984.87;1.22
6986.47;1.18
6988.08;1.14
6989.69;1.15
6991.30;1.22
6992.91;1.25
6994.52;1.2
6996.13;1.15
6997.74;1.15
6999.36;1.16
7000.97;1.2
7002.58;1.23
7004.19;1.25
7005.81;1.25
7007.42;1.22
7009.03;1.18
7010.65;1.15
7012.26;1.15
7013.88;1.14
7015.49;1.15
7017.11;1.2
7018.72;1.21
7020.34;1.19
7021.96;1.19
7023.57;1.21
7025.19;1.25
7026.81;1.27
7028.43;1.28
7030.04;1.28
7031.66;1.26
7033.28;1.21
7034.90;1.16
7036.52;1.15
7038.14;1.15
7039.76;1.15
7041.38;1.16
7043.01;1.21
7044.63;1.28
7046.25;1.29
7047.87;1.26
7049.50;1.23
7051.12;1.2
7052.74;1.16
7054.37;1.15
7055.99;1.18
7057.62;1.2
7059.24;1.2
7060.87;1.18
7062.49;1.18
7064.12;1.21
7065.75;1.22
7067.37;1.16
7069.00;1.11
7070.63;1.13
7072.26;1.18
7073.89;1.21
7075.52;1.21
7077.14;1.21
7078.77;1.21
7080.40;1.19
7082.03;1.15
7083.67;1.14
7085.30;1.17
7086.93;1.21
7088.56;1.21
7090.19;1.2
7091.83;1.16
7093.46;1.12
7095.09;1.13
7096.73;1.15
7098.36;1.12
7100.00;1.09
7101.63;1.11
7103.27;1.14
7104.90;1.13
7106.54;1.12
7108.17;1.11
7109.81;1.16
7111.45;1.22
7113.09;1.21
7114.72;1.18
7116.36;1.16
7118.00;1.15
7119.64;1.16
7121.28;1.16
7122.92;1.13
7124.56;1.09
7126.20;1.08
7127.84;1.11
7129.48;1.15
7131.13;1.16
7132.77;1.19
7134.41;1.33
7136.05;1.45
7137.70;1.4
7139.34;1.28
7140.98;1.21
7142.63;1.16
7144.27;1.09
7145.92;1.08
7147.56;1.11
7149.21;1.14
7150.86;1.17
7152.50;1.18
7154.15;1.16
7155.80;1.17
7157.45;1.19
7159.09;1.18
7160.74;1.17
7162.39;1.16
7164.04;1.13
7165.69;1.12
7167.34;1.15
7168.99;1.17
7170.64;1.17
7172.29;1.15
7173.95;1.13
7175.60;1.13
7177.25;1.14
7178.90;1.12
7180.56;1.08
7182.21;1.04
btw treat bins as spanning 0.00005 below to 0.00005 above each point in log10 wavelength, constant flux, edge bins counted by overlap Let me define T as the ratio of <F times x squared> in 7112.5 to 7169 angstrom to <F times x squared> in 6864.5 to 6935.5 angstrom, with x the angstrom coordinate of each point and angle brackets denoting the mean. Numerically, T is 1.1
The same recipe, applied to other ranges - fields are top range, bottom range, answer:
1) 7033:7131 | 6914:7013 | 1.02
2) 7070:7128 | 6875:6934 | 1.05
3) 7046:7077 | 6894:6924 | 1.07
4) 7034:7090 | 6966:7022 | 1.01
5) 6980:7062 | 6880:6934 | 1.07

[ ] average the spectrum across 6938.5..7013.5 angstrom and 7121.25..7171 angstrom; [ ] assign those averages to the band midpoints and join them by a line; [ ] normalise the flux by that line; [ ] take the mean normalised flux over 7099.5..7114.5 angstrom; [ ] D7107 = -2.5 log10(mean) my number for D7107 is 0.03 mag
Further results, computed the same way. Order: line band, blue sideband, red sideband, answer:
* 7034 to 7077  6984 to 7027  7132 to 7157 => 0.01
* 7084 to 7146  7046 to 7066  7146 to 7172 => 0.00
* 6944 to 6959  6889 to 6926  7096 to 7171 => -0.05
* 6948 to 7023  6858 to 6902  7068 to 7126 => -0.01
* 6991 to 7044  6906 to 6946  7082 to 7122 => -0.03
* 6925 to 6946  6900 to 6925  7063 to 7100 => -0.02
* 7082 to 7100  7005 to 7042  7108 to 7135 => 0.02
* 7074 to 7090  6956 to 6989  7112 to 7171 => -0.01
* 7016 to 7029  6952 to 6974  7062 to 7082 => -0.03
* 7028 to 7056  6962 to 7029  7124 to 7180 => -0.02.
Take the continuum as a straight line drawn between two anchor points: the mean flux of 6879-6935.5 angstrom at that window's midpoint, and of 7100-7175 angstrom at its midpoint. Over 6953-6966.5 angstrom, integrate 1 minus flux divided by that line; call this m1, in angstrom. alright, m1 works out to 0.0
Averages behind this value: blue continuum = 1.16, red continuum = 1.17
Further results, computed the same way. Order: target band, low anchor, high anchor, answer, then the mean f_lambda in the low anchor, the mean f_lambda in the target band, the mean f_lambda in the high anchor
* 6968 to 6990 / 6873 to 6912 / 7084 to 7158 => -0.4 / 1.18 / 1.2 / 1.17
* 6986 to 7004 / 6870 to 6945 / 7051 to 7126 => -0.2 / 1.18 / 1.19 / 1.16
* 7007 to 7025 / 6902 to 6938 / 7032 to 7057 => 0.1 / 1.16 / 1.18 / 1.2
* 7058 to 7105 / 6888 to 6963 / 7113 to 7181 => 0.0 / 1.17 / 1.17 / 1.17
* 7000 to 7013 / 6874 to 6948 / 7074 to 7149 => -0.3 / 1.18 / 1.2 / 1.17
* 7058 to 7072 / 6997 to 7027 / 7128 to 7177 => 0.2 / 1.2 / 1.17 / 1.18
